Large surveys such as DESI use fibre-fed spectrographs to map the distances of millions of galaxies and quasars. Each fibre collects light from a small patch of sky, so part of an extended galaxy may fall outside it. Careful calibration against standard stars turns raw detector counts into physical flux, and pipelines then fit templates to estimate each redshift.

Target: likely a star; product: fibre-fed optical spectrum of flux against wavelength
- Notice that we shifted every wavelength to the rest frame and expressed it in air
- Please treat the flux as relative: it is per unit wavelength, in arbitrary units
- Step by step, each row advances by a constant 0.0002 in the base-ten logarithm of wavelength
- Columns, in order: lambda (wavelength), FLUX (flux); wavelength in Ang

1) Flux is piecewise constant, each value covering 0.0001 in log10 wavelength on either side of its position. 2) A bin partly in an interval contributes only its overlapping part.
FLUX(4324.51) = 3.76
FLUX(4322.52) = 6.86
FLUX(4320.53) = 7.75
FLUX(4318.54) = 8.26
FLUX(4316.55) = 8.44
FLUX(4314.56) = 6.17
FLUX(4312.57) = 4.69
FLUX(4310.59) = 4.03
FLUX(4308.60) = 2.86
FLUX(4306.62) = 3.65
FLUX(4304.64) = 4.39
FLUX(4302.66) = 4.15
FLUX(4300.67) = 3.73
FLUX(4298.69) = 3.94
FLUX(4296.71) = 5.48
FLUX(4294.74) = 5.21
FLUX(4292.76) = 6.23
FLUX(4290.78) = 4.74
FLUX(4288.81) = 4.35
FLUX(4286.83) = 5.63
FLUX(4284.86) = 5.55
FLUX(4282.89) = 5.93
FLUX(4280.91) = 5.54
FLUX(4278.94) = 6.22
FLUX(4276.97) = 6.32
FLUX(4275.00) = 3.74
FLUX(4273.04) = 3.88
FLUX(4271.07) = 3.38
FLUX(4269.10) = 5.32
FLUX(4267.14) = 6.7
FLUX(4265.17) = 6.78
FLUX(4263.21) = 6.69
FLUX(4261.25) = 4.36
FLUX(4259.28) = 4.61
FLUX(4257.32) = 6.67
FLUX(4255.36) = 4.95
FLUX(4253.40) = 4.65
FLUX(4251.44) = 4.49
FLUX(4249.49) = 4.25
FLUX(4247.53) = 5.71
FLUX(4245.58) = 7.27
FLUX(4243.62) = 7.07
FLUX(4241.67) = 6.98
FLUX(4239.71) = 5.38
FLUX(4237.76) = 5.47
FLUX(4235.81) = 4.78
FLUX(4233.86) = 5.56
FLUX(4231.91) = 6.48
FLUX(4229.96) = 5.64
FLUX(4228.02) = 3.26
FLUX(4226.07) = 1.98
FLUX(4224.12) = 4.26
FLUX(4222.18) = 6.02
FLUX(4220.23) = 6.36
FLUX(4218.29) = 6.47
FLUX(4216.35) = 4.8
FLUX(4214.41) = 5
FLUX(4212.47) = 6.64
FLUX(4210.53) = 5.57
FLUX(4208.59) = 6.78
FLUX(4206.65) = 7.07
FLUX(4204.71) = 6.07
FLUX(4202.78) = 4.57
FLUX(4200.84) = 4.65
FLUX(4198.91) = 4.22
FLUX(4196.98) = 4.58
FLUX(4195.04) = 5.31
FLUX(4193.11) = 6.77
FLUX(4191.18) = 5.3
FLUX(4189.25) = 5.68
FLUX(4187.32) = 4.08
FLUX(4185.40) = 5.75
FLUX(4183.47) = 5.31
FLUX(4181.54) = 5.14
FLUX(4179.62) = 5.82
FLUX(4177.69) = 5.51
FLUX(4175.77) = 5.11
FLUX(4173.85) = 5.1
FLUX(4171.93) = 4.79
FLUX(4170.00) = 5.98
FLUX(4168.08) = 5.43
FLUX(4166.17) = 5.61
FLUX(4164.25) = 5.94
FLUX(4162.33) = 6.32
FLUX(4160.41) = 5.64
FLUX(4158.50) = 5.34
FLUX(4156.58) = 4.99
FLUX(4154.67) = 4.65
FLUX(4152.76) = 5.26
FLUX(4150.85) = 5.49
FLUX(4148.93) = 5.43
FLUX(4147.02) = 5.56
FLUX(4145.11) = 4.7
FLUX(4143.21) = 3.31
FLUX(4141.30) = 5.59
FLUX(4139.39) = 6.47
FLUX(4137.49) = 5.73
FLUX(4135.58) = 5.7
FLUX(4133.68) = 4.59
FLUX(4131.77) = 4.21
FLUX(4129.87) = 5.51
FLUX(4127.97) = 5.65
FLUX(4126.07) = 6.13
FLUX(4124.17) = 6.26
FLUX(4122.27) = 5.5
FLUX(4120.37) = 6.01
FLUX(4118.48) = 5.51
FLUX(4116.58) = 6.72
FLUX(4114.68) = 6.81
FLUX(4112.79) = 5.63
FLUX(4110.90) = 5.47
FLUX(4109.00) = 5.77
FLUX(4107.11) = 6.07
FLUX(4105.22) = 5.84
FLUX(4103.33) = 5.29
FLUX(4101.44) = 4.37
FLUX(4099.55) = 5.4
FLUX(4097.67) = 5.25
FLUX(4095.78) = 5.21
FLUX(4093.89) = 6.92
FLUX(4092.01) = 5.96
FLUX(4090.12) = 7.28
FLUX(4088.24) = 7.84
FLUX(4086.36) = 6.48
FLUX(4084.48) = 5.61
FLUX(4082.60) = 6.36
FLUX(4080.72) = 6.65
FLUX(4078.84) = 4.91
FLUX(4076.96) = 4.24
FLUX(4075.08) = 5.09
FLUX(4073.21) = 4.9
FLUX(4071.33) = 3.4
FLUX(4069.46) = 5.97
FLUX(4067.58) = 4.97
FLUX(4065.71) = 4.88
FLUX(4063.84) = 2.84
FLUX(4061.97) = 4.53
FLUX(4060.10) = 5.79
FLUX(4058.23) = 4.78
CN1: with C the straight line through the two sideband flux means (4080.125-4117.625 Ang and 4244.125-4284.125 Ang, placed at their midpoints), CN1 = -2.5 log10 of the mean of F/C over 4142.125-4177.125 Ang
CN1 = 0.11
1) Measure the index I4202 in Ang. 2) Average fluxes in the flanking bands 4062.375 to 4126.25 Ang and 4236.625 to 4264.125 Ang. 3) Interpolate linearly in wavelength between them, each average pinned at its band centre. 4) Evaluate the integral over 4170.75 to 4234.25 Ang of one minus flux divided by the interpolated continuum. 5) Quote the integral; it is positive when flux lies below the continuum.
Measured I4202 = 3.2 Ang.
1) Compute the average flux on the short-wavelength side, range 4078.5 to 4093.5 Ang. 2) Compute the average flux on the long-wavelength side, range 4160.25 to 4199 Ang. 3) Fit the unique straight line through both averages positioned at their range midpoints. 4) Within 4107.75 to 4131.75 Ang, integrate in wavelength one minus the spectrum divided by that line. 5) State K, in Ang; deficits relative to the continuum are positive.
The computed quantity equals 0.9 Ang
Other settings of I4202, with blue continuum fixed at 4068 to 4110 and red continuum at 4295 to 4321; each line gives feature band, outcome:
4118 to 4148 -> 0.87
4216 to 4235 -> 0.90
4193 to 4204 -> 1.02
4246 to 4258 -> 0.22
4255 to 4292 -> -0.84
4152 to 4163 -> 0.31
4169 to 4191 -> 0.61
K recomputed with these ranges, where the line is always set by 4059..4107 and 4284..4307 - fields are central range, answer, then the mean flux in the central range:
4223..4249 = -2.1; 5.36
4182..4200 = -0.4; 5.22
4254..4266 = -1.8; 5.63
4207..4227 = -1.7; 5.45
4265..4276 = 0.1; 4.83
